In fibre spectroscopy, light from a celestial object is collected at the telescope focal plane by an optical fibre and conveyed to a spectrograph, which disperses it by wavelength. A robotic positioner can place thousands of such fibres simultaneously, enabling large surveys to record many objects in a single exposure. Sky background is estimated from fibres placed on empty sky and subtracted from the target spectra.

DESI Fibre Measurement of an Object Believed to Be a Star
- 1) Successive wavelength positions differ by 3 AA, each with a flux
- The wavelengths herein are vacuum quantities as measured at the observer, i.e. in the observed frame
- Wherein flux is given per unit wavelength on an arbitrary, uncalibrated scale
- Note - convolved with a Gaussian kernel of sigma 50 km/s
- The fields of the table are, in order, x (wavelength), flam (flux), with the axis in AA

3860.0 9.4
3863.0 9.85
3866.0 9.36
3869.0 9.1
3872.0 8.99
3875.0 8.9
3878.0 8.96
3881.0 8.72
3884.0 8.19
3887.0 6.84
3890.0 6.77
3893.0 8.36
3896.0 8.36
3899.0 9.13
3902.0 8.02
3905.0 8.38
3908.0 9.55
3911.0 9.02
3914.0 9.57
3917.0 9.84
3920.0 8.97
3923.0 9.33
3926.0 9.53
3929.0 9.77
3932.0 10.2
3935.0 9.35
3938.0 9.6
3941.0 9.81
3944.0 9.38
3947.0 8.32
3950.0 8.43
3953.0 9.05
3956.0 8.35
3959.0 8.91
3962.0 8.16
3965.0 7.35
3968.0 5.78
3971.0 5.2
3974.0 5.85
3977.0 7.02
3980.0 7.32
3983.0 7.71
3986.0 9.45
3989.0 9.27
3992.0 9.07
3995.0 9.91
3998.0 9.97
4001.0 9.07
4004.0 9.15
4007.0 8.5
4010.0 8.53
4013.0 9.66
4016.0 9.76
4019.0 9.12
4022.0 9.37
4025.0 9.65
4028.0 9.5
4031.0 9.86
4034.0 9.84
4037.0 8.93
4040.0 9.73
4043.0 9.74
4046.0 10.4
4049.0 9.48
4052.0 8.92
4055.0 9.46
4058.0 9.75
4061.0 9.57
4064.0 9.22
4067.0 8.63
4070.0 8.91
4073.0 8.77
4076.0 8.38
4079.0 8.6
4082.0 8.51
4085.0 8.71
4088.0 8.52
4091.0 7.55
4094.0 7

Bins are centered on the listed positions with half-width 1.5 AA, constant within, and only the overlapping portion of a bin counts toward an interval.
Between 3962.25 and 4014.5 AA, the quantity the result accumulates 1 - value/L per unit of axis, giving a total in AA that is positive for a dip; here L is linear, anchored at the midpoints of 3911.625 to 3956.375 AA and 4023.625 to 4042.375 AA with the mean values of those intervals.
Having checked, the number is 7.22 AA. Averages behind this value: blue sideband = 9.32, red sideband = 9.59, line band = 8.17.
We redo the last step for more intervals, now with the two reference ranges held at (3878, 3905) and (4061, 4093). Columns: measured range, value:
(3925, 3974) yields -1.3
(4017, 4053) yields -4.5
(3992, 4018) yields -2.7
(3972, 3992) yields 1.3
